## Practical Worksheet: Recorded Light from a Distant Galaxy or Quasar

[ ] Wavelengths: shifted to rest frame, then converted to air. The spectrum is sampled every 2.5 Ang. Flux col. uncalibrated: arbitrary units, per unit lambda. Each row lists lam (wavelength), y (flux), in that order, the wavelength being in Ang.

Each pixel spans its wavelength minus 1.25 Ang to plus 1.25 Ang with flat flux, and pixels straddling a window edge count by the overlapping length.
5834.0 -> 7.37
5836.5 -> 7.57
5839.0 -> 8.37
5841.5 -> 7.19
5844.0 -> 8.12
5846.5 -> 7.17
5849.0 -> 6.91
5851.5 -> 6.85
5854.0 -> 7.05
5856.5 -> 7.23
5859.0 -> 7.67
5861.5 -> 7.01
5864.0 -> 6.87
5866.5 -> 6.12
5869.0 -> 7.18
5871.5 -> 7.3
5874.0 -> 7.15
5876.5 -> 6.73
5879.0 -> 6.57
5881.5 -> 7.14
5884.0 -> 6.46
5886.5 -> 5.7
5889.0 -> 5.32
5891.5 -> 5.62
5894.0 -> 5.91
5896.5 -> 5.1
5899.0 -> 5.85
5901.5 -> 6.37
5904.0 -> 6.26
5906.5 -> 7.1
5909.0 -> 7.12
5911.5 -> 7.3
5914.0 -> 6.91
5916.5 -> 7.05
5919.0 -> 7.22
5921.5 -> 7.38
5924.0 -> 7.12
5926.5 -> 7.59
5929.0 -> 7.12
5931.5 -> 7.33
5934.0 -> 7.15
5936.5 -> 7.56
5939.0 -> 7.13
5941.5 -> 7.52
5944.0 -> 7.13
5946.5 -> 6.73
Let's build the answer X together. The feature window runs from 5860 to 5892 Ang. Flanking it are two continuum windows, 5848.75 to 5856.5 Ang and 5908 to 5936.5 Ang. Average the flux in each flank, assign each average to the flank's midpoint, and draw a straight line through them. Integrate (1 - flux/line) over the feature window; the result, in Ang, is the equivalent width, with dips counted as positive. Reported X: 2.2 Ang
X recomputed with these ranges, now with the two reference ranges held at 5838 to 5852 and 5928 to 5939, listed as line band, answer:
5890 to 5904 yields 2.9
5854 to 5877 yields 1.1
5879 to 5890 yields 1.7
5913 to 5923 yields 0.2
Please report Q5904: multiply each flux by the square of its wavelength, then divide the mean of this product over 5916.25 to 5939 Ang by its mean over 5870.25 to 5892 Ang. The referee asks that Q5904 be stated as 1.14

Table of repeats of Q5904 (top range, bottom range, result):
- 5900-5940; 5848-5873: 1.03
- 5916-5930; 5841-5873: 1.04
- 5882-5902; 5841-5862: 0.81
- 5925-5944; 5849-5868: 1.08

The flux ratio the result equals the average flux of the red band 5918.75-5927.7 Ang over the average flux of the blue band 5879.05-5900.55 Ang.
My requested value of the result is 1.24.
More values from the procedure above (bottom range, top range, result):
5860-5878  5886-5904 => 0.83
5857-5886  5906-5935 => 1.04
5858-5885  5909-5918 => 1.02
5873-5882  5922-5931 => 1.06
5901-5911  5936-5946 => 1.07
